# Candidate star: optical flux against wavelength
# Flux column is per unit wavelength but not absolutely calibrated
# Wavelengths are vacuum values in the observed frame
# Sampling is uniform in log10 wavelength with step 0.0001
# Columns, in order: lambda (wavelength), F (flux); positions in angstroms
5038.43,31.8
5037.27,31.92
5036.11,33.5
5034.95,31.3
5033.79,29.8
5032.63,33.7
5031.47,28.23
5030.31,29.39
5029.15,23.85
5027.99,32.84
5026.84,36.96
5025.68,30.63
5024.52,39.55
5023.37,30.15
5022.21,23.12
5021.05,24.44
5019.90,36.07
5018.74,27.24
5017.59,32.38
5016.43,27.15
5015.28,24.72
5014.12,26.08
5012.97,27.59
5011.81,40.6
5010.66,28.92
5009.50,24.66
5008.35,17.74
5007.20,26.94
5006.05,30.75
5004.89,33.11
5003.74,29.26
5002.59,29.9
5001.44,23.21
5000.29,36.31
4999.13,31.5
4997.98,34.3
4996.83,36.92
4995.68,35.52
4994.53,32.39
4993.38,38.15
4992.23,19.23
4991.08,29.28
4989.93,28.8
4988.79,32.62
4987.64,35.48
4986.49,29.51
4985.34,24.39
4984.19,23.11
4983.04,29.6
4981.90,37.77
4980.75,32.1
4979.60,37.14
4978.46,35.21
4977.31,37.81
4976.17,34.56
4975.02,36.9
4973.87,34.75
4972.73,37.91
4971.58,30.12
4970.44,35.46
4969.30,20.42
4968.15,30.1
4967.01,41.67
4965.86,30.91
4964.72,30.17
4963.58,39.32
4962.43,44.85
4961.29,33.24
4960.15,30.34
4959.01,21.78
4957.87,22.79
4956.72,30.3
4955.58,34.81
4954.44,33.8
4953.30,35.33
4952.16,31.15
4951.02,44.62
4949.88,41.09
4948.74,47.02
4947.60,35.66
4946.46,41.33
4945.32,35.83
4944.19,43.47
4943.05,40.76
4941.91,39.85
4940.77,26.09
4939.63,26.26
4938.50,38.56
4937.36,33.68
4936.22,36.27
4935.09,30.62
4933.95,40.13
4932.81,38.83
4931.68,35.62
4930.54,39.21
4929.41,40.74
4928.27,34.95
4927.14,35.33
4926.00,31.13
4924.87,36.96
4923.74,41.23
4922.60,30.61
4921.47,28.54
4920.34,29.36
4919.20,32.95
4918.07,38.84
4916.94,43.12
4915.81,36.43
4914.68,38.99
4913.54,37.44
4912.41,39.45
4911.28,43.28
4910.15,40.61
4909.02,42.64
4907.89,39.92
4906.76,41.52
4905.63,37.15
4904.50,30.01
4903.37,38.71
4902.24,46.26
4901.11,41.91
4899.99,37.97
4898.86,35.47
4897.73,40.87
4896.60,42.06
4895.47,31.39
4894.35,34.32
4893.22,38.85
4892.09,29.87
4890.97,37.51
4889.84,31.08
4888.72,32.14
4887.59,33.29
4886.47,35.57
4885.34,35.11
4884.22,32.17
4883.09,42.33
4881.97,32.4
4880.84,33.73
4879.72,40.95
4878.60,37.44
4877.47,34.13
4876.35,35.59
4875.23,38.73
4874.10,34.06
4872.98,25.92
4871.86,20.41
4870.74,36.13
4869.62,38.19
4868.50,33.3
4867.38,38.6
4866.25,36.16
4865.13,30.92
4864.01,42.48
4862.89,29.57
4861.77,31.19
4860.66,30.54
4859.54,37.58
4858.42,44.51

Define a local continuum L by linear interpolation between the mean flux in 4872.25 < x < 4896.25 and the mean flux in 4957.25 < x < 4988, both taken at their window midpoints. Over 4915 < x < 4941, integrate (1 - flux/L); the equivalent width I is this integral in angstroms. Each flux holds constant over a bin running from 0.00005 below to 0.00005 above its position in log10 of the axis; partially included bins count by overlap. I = -1.3 angstroms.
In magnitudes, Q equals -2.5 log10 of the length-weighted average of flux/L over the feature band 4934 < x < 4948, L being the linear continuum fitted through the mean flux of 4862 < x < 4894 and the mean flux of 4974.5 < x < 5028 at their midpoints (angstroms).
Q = -0.10 mag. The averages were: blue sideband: 34.5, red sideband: 30.9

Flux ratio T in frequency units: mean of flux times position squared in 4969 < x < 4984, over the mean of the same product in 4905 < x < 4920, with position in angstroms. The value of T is 0.89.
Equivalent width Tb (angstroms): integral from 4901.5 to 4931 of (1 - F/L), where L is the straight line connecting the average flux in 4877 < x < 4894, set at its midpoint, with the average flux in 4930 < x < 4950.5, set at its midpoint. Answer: -1.0 angstroms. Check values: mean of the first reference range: 35.1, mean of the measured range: 37.5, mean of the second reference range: 37.3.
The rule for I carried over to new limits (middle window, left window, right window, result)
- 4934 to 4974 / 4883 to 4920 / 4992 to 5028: -0.8 angstroms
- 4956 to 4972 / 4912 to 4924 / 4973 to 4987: 1.0 angstroms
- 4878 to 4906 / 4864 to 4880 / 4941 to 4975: -1.4 angstroms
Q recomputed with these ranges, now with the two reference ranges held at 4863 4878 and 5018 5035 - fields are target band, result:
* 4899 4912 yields -0.20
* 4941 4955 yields -0.20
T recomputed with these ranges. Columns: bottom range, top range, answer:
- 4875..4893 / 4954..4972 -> 0.94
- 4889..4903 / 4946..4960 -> 0.96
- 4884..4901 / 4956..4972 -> 0.92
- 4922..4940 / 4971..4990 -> 0.94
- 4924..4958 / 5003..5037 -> 0.84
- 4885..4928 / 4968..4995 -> 0.89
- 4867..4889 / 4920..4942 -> 1.03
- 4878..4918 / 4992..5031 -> 0.84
